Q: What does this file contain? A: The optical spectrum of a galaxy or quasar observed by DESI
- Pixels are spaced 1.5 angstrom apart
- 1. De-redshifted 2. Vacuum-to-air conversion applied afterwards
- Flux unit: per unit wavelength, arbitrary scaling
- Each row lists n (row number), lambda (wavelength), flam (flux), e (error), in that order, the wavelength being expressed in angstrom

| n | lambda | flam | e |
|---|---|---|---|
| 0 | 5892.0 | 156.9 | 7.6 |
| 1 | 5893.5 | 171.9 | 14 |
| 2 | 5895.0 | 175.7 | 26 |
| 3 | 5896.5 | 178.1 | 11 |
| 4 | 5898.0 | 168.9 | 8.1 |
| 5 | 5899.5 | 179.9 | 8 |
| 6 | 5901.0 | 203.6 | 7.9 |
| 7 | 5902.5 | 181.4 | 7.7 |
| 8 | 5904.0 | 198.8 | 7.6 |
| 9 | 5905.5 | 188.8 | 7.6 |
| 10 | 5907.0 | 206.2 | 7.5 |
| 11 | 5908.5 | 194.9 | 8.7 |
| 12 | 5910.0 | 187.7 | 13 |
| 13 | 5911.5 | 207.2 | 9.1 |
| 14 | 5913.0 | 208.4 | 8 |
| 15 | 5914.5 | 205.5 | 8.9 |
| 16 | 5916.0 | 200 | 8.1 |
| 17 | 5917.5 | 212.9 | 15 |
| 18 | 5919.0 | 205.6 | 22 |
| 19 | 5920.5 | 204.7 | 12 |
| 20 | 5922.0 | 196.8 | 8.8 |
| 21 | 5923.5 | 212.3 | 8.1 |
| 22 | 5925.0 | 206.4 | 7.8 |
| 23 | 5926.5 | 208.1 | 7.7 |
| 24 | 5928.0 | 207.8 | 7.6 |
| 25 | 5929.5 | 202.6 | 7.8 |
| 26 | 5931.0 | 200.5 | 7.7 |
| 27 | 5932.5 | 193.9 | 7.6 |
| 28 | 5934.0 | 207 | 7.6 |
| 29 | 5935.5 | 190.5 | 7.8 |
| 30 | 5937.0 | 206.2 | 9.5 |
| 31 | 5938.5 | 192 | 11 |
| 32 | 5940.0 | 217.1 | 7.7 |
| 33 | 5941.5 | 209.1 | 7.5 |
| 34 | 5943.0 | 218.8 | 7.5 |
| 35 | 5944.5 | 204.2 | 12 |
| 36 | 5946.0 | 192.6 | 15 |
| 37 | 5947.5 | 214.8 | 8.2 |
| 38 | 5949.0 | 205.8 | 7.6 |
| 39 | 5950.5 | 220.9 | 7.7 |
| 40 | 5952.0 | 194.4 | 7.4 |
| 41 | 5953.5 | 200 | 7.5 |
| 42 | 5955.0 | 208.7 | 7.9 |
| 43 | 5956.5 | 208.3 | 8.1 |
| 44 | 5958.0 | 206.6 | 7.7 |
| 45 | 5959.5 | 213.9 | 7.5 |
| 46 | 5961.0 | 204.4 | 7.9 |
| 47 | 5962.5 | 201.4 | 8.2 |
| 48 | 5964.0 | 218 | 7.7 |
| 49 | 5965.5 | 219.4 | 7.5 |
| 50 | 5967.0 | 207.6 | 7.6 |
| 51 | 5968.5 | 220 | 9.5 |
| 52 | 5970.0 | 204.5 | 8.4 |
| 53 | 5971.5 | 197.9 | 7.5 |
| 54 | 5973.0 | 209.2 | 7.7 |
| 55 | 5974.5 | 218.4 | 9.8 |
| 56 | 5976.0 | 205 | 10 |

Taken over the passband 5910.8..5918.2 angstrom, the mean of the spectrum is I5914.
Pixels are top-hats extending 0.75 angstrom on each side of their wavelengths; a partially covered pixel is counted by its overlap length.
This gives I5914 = 207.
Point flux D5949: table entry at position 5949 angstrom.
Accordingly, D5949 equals 205.8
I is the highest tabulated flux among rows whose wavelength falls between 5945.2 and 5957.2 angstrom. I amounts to 220.9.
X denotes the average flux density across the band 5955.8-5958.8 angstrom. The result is 208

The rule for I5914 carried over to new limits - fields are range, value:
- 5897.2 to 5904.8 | 186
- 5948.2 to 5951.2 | 213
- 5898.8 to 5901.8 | 192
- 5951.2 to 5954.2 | 198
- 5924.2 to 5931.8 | 205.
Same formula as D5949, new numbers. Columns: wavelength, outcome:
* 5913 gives 208.4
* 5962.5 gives 201.4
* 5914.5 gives 205.5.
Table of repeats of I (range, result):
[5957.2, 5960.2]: 213.9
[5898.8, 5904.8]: 203.6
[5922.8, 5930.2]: 212.3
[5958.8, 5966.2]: 219.4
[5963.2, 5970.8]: 220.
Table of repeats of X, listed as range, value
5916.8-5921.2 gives 208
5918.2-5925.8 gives 205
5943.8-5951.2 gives 208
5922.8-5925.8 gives 209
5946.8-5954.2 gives 207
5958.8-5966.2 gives 211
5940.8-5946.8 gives 206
